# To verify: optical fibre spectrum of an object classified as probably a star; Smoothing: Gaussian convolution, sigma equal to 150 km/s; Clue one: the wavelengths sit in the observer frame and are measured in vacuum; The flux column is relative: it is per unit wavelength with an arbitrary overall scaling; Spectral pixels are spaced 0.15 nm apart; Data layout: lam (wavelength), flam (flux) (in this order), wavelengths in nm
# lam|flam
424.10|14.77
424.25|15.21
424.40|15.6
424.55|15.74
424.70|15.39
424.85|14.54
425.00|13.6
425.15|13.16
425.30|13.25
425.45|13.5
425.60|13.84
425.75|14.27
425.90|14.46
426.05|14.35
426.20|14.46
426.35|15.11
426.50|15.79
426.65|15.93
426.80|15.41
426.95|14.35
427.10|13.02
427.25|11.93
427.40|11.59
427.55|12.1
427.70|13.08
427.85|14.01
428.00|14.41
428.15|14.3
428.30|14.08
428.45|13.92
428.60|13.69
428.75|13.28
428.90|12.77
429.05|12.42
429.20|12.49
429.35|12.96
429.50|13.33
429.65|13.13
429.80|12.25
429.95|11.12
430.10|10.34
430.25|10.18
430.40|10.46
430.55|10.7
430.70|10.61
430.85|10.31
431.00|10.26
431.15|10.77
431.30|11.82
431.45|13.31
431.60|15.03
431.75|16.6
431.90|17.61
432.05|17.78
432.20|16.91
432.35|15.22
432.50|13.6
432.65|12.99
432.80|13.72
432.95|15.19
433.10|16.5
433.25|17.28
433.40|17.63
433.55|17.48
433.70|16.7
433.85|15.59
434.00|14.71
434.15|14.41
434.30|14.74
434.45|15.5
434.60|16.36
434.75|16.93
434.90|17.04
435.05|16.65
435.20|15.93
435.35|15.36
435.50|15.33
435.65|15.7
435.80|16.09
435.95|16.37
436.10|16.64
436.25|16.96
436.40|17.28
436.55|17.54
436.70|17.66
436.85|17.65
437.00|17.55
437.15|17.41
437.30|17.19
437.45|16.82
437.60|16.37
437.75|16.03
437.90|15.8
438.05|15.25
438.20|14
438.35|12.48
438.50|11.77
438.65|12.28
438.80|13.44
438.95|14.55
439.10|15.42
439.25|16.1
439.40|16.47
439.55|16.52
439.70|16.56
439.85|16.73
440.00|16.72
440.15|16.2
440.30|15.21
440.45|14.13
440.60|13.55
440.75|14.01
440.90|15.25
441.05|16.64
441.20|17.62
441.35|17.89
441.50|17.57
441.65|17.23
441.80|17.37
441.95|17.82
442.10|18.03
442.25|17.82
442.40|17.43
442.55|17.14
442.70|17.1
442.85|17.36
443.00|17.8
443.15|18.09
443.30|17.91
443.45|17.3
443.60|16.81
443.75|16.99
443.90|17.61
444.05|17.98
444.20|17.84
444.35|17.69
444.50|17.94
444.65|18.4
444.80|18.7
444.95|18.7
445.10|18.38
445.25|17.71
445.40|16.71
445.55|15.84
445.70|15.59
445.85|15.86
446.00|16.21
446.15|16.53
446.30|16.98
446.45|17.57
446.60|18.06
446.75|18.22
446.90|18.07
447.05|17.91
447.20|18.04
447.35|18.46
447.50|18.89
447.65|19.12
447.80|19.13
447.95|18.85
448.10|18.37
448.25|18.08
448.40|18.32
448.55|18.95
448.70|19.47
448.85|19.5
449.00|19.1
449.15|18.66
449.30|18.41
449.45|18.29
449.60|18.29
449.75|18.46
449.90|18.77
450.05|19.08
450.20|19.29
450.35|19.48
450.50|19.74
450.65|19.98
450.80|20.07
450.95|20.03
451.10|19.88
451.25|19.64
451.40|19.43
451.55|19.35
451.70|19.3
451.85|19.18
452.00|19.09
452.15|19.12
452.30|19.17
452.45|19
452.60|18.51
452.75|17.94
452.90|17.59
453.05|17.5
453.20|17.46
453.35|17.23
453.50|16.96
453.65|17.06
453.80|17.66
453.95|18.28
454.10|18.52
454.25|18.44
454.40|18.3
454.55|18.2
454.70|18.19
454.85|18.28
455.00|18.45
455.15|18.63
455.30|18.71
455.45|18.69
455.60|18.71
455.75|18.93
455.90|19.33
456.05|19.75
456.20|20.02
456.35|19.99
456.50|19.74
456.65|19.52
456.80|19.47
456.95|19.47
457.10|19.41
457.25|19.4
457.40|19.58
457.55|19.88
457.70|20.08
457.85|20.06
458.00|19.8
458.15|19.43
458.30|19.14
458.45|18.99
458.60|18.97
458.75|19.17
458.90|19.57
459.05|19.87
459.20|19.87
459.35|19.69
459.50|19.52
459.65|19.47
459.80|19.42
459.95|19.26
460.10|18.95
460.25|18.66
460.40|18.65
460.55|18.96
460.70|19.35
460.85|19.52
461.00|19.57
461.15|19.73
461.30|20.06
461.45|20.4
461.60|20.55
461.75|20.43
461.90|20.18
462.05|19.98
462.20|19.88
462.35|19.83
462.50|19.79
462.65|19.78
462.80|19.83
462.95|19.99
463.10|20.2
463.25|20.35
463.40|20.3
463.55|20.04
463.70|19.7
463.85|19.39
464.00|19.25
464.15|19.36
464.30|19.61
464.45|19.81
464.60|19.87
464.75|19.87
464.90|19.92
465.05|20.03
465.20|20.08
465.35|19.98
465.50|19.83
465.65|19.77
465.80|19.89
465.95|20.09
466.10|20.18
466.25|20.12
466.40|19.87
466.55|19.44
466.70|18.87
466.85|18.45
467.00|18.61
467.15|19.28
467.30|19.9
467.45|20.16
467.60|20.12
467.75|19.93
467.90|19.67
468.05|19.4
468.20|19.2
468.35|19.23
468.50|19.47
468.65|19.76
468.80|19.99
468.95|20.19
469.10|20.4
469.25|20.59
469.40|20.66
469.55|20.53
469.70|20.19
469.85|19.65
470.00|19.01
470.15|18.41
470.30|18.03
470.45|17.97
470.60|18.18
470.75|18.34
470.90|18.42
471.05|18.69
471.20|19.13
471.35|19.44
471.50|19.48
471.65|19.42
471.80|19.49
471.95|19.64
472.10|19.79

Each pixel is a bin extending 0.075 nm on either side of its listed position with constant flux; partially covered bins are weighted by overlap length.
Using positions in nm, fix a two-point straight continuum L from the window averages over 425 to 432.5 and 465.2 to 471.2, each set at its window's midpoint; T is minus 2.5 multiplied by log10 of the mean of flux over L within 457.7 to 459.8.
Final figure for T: -0.086 mag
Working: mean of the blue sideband 13.4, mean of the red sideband 19.5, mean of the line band 19.5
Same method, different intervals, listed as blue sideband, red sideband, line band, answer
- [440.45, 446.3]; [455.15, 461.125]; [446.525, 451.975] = -0.05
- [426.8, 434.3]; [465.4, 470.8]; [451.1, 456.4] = -0.08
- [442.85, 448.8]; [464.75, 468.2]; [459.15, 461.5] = -0.02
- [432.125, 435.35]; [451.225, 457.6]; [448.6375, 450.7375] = -0.06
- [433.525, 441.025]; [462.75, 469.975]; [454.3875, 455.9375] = -0.02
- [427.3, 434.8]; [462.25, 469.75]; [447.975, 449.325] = -0.12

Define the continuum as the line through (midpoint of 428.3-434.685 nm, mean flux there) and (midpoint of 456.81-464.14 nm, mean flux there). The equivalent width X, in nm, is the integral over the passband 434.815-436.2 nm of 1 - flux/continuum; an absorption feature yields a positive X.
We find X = -0.14 nm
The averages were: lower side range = 13.9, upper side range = 19.6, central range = 16.1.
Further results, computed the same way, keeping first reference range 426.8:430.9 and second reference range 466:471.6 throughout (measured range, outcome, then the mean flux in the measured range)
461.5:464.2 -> -0.23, 19.9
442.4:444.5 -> -0.34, 17.5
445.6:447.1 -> -0.14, 17.1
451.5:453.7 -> -0.22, 18.3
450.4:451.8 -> -0.28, 19.7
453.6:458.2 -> -0.49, 19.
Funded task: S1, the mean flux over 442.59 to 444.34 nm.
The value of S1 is 17.5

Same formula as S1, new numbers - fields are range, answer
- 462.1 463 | 19.8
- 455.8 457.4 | 19.6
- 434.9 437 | 16.6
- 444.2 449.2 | 18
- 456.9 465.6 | 19.7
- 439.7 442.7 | 16.6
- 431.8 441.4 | 15.9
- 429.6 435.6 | 14.4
